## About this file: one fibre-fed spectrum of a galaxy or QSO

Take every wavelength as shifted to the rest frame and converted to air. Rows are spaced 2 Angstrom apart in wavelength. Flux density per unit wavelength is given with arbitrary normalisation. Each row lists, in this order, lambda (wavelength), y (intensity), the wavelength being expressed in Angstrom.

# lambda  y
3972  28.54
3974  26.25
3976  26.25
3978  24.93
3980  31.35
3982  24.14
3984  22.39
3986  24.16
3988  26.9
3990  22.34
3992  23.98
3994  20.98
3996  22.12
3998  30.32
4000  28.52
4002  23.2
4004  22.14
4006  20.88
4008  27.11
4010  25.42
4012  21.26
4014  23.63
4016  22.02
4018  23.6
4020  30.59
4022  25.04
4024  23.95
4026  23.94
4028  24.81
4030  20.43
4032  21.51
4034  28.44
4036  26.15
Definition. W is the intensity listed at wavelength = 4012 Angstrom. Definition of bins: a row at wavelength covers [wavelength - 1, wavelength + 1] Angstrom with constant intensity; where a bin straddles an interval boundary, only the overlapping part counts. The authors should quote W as 21.26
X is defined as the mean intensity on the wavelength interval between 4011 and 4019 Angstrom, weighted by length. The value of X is 22.6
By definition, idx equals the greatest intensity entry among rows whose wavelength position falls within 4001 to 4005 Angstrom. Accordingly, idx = 23.2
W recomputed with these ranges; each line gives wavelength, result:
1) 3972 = 28.54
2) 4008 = 27.11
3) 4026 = 23.94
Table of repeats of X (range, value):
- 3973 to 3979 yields 25.8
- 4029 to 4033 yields 21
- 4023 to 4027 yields 23.9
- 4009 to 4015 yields 23.4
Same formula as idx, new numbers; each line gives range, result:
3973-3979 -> 26.25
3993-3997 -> 22.12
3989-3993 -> 23.98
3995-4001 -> 30.32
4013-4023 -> 30.59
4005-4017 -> 27.11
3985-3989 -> 26.9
